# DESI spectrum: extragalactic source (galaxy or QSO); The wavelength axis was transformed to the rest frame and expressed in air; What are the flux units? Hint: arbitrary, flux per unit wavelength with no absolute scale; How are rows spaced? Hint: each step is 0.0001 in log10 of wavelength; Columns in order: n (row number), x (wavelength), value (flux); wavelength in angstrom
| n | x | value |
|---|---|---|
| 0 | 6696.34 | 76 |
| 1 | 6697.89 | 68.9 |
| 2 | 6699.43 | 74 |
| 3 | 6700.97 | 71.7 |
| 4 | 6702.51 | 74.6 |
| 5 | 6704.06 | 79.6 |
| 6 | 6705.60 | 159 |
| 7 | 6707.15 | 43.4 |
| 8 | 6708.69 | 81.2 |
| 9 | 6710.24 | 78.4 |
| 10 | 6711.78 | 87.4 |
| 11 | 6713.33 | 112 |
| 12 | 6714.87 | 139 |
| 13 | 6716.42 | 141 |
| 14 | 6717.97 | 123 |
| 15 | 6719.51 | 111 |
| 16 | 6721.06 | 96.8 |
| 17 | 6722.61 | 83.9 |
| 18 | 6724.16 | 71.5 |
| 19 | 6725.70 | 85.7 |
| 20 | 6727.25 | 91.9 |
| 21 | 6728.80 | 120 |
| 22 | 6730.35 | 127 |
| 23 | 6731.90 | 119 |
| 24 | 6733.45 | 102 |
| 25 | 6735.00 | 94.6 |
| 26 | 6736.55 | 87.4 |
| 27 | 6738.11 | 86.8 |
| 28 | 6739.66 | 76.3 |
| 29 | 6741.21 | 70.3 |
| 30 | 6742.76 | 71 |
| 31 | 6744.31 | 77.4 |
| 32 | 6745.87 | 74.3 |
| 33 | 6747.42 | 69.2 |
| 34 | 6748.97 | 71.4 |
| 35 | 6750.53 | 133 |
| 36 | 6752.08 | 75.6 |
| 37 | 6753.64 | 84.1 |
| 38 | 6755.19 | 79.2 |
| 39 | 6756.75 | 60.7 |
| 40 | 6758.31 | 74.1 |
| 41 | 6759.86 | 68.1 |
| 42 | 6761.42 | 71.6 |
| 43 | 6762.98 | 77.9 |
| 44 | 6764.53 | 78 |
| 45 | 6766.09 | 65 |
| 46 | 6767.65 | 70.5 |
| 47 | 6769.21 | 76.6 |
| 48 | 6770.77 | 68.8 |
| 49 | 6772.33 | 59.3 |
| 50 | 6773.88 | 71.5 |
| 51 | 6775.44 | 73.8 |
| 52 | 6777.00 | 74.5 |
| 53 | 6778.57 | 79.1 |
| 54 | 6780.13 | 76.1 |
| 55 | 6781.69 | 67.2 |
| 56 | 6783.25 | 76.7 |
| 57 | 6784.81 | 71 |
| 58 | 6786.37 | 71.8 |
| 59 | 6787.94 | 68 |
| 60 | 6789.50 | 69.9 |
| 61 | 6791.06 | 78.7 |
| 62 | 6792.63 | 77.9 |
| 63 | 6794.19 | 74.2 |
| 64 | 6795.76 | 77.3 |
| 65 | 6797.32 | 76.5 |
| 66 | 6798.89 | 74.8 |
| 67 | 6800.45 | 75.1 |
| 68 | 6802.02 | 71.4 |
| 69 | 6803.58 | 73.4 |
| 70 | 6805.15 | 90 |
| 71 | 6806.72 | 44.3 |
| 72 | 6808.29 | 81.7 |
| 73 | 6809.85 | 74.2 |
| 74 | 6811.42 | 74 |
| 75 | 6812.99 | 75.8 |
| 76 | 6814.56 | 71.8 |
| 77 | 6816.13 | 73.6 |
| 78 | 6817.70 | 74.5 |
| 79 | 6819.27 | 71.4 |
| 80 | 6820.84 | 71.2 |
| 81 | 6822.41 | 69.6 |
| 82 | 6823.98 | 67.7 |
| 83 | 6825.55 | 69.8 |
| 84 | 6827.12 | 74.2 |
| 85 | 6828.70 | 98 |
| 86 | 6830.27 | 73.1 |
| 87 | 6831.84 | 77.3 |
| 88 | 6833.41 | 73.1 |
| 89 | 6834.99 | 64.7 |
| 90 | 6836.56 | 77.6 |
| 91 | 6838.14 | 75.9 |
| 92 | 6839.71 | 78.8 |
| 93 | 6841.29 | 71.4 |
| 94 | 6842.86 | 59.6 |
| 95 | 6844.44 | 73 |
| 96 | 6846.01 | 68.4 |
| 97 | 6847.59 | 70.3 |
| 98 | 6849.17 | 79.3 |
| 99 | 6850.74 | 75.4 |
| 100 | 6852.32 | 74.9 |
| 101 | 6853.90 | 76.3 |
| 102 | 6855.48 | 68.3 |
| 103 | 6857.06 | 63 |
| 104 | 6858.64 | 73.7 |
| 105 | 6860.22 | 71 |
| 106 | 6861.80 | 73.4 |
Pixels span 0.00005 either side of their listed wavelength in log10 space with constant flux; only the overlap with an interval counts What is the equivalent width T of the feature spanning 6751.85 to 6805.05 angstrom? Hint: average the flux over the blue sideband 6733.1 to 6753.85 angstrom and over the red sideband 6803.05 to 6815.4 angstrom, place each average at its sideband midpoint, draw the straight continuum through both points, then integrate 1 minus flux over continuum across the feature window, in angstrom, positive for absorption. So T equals 3.0 angstrom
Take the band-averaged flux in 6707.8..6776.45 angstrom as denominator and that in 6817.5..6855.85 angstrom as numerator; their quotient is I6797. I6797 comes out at 0.84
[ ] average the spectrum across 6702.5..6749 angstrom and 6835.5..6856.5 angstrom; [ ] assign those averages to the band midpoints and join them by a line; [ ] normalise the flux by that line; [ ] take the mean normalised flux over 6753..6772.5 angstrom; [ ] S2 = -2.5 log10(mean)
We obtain 0.213 mag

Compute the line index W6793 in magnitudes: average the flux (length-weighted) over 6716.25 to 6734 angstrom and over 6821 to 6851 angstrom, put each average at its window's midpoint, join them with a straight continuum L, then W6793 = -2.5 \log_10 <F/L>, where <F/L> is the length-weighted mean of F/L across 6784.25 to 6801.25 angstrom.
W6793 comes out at 0.157 mag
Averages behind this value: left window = 105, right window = 73.5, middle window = 74.1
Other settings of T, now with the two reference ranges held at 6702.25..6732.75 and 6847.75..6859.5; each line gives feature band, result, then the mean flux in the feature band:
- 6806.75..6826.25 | 2.1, 71.9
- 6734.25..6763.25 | 4.9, 79.1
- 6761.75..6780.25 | 3.7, 72.4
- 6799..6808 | 1.3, 71.7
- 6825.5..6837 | 0.2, 76.3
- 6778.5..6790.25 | 2.1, 72.1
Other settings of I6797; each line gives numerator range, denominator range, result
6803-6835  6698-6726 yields 0.78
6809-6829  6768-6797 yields 1.01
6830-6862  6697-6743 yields 0.76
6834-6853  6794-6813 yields 0.98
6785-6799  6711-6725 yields 0.69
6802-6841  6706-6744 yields 0.77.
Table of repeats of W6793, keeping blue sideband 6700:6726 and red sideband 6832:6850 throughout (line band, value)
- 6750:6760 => 0.09 mag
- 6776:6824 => 0.09 mag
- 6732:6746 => 0.09 mag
